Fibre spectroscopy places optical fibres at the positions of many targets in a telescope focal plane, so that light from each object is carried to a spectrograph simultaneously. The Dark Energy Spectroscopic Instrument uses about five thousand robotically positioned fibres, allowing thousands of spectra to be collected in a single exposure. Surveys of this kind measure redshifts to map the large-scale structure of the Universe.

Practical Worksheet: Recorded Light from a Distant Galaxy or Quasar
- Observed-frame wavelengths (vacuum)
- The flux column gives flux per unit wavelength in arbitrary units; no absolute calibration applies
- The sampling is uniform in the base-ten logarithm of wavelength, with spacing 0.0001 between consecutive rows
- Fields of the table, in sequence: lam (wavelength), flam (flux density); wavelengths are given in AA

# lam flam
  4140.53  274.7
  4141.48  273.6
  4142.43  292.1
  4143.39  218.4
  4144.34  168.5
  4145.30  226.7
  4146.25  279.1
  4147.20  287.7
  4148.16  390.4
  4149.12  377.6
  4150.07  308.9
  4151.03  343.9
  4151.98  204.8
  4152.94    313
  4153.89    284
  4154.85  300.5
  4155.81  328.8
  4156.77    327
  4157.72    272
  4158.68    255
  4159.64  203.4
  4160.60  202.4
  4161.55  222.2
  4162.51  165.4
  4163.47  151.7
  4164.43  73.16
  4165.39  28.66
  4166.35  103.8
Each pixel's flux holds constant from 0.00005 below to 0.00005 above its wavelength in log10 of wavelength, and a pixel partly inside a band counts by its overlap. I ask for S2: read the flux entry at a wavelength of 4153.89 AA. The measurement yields 284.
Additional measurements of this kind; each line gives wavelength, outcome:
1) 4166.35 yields 103.8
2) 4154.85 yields 300.5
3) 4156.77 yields 327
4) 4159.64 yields 203.4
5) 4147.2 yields 287.7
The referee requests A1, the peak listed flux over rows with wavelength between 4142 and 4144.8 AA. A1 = 292.1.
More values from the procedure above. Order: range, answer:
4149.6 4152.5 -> 343.9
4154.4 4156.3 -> 328.8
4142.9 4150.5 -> 390.4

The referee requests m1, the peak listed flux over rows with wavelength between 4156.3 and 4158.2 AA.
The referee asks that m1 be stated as 327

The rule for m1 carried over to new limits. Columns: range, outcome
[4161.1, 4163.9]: 222.2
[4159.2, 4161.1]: 203.4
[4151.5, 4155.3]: 313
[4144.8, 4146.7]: 279.1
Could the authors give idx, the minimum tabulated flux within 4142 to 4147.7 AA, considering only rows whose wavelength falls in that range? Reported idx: 168.5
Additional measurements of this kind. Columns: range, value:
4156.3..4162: 202.4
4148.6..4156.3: 204.8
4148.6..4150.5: 308.9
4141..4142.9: 273.6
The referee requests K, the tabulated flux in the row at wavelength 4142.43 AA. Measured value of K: 292.1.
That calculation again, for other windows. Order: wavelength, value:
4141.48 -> 273.6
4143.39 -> 218.4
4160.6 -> 202.4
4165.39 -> 28.66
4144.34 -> 168.5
